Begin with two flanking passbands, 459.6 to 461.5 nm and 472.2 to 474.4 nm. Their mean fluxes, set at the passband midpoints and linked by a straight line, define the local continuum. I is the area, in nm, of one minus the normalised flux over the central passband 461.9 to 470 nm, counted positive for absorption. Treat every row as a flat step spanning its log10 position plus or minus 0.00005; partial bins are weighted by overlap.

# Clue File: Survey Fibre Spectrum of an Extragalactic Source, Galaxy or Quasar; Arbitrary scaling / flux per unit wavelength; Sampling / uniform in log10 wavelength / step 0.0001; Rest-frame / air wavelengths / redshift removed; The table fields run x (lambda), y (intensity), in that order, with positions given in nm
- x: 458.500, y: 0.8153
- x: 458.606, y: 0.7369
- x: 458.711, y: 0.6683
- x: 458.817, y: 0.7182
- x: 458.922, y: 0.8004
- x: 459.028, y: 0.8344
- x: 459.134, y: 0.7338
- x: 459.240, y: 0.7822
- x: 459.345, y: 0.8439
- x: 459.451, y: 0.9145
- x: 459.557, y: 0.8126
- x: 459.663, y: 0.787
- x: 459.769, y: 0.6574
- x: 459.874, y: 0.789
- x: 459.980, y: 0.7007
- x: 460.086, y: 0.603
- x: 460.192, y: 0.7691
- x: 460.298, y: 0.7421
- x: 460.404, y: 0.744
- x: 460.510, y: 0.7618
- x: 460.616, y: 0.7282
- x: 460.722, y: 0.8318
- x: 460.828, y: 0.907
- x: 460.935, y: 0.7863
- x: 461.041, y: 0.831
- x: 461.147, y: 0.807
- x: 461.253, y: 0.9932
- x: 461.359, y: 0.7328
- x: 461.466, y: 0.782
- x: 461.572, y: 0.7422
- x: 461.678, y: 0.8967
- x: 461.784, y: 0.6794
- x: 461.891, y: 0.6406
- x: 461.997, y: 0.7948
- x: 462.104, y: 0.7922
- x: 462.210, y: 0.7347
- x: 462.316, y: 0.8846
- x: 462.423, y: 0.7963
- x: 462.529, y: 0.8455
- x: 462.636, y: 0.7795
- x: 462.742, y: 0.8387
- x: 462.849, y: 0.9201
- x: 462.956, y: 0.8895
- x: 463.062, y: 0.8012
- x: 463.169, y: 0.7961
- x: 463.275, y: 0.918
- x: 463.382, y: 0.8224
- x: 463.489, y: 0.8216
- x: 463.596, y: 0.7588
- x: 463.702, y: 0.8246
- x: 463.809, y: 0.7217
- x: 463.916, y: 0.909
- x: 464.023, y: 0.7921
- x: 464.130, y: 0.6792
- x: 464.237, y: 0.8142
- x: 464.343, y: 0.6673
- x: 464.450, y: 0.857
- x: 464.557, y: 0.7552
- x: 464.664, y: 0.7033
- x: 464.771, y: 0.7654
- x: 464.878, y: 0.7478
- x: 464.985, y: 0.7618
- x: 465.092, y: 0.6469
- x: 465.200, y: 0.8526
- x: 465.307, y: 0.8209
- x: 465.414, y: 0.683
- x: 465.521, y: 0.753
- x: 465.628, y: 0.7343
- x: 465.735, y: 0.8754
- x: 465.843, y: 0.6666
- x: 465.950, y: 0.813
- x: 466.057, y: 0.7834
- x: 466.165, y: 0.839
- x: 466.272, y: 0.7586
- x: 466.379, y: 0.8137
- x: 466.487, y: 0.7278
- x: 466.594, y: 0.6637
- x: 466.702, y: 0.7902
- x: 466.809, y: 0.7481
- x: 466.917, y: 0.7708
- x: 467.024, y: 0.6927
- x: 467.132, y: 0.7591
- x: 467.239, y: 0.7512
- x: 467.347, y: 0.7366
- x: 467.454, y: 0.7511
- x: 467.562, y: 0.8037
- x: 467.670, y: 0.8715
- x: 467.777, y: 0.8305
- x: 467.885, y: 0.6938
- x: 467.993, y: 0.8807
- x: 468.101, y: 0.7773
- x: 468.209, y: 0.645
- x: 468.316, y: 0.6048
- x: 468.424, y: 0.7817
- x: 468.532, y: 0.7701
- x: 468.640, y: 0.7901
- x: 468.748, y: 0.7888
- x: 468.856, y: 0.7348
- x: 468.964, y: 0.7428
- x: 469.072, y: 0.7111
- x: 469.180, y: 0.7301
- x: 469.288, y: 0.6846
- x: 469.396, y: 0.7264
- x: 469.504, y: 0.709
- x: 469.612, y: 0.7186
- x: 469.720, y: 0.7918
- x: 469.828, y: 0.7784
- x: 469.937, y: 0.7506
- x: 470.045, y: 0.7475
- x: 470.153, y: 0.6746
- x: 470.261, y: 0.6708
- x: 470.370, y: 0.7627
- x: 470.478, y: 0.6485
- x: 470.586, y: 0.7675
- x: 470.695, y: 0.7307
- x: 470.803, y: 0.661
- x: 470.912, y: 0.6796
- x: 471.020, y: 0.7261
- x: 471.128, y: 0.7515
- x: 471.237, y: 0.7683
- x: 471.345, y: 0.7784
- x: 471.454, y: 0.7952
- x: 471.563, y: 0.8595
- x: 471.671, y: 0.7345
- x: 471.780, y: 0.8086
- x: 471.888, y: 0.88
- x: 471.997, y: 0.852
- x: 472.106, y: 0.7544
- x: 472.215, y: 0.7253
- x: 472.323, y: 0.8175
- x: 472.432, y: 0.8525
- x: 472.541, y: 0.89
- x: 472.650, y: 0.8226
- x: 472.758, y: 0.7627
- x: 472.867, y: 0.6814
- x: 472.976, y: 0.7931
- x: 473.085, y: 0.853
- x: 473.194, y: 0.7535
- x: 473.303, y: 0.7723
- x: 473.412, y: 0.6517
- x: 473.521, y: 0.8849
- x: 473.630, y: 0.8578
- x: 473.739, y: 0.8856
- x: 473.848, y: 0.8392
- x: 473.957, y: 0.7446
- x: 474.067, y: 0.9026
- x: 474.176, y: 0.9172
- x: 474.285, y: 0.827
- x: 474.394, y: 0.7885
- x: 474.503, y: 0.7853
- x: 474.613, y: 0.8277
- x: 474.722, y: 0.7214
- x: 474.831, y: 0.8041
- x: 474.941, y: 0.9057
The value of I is 0.20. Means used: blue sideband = 0.775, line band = 0.772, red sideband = 0.813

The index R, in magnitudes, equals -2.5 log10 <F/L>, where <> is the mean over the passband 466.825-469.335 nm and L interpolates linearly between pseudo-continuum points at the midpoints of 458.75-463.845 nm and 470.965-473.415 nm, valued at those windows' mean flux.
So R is 0.05 mag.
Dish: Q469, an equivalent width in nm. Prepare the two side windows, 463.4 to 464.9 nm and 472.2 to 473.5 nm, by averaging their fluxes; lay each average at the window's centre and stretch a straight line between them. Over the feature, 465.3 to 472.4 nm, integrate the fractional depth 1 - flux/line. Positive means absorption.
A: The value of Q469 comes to 0.23 nm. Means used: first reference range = 0.774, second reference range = 0.786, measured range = 0.755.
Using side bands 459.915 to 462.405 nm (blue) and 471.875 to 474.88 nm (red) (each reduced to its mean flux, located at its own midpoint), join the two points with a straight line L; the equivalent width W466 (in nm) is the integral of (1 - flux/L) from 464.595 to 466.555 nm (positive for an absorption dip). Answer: 0.06 nm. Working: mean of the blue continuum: 0.778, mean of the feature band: 0.763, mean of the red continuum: 0.808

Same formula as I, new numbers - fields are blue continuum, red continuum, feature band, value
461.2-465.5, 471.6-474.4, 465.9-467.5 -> 0.076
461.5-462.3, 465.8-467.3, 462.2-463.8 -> -0.143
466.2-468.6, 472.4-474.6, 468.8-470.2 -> 0.081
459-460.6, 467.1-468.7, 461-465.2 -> -0.169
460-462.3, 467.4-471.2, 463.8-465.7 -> -0.002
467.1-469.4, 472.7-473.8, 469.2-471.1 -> 0.118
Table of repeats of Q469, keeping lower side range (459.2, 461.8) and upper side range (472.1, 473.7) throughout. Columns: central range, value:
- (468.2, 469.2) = 0.073 nm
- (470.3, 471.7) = 0.088 nm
